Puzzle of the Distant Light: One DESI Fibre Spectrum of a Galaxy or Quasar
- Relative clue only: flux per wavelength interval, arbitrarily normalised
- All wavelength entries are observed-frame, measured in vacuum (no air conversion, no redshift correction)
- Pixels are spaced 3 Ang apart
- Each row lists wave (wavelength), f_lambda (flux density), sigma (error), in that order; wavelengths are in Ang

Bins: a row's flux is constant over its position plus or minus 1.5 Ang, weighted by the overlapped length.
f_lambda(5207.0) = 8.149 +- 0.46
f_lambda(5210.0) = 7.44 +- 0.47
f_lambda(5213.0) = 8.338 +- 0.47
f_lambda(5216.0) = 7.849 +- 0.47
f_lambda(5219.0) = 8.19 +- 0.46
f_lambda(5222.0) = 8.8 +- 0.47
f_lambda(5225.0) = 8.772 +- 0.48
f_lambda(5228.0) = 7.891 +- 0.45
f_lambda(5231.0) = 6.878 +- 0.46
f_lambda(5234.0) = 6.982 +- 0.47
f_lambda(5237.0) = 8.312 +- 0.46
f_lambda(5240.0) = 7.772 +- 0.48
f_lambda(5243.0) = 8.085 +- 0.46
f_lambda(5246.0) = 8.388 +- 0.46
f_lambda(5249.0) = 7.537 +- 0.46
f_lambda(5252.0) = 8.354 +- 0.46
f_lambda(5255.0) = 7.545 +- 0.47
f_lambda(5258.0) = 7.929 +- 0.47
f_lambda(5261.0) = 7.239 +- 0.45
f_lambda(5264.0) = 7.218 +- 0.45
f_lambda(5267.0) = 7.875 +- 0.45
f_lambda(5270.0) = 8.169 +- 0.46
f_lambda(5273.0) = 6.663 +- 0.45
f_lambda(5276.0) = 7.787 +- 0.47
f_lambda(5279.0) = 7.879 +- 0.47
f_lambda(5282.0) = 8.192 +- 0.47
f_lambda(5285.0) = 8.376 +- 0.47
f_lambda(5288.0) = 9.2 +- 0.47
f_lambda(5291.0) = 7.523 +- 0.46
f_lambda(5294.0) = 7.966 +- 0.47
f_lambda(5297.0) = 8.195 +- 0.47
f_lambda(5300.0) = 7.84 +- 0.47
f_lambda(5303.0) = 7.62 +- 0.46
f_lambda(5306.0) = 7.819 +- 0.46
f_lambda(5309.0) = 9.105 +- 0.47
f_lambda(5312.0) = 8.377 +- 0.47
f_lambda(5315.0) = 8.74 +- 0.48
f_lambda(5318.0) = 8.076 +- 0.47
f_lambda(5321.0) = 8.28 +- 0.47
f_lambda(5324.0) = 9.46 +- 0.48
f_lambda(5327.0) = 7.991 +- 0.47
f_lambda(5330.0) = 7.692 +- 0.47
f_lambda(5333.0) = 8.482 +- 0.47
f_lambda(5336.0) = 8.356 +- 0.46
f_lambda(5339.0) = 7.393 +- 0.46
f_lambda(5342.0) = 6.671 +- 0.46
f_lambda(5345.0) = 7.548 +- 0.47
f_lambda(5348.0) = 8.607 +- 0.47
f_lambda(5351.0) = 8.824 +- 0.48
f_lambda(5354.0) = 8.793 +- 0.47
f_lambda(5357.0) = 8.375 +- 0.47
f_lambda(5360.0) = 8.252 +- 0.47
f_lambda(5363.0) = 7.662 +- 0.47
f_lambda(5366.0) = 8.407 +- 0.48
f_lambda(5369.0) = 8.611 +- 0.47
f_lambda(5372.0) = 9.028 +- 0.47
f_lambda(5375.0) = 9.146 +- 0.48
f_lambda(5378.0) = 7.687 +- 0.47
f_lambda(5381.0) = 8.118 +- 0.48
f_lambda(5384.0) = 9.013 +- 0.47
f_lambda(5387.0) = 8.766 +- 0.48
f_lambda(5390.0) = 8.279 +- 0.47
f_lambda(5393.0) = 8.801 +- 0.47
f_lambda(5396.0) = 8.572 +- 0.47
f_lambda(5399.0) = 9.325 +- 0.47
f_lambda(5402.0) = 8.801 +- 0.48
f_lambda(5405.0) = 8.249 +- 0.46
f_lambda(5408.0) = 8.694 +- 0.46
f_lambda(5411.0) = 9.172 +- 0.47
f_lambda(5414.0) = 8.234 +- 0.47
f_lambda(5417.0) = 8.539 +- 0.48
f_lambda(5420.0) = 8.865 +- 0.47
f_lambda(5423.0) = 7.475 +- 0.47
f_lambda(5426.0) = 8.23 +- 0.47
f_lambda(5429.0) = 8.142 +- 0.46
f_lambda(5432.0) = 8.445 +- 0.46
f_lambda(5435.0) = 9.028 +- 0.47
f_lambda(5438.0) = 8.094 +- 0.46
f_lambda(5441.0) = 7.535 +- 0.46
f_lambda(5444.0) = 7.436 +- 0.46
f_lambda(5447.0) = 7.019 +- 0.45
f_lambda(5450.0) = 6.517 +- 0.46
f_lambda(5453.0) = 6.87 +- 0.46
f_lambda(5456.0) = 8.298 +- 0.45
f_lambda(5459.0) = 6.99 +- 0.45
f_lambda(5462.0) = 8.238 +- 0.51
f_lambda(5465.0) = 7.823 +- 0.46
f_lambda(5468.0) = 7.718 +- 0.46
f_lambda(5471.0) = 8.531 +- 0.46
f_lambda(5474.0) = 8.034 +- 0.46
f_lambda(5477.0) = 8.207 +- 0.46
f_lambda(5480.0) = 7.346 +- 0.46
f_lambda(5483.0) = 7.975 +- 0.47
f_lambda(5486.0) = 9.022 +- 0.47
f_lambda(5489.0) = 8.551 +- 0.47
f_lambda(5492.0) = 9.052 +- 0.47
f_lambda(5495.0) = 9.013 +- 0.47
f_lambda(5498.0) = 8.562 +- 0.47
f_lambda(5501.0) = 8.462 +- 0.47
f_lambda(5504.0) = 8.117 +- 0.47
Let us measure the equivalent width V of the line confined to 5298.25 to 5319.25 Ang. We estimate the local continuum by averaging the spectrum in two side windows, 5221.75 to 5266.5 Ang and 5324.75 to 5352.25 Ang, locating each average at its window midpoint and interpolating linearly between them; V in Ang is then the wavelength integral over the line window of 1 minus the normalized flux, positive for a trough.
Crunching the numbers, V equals -0.8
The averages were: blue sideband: 7.82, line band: 8.23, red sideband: 7.98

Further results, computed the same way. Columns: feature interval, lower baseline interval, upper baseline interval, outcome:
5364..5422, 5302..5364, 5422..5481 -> -4.5 Ang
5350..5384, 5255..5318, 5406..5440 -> -0.9 Ang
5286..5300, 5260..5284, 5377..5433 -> -0.7 Ang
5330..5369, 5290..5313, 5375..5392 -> 0.8 Ang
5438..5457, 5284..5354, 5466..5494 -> 2.2 Ang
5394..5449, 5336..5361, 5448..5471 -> -4.1 Ang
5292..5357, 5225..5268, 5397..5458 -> -2.2 Ang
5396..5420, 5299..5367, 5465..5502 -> -1.3 Ang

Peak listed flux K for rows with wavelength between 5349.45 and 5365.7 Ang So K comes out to 8.824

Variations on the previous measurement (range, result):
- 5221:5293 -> 9.2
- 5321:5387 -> 9.46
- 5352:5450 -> 9.325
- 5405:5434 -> 9.172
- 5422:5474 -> 9.028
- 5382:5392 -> 9.013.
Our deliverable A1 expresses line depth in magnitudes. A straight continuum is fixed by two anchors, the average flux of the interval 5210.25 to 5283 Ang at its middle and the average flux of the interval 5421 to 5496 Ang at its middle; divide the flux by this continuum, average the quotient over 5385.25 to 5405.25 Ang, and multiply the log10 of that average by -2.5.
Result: -0.101 mag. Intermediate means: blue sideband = 7.85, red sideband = 7.98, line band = 8.72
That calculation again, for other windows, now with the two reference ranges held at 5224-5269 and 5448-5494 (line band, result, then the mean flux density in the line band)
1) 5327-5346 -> 0.018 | 7.72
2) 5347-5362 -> -0.090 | 8.54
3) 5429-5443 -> -0.042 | 8.23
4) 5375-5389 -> -0.079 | 8.47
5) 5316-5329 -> -0.080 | 8.43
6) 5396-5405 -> -0.124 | 8.85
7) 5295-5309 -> -0.025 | 8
